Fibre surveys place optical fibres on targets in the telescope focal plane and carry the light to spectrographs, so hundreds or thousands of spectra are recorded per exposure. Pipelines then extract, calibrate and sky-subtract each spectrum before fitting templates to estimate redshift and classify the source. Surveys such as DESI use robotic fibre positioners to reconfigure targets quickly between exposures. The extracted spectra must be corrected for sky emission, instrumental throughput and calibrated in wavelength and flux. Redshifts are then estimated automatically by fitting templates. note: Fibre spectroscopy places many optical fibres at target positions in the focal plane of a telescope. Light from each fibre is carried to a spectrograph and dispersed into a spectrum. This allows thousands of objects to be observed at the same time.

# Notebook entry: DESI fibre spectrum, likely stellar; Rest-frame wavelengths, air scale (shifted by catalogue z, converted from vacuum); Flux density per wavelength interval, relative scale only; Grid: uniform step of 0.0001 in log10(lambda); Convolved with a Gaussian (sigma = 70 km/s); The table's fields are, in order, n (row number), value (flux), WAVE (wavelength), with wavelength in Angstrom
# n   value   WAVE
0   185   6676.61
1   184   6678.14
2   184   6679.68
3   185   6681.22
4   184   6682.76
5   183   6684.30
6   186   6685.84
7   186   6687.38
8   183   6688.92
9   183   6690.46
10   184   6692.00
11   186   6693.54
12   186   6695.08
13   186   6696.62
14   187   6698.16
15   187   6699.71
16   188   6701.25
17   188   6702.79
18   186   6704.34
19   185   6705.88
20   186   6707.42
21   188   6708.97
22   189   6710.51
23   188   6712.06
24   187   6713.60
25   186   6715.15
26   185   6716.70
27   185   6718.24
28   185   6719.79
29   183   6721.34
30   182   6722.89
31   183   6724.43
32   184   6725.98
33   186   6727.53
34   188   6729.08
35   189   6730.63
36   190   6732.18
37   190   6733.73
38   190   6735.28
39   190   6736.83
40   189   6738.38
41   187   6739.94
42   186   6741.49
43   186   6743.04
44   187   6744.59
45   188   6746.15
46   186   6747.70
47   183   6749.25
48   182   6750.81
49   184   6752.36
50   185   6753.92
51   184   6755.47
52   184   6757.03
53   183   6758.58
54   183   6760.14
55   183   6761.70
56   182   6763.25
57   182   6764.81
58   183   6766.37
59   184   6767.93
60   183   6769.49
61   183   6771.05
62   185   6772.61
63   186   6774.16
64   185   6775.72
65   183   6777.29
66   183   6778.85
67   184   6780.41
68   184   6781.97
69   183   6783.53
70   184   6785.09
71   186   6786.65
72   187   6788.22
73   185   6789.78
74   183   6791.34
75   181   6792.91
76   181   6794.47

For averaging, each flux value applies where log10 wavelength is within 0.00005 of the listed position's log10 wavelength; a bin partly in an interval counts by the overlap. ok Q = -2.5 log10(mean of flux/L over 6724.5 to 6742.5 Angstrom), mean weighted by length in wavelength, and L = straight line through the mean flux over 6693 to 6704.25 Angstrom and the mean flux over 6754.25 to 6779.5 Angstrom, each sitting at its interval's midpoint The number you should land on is -0.02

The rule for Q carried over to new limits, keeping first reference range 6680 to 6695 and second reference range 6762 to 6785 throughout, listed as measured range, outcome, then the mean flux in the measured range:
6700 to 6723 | -0.01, 186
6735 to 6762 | -0.01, 185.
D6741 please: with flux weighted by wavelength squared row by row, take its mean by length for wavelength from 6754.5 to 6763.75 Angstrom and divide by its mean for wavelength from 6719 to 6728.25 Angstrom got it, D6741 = 1.0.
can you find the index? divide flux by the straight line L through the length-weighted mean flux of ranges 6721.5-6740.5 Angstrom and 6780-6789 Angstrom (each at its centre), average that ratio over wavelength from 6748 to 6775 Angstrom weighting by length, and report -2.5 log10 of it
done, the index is 0.01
